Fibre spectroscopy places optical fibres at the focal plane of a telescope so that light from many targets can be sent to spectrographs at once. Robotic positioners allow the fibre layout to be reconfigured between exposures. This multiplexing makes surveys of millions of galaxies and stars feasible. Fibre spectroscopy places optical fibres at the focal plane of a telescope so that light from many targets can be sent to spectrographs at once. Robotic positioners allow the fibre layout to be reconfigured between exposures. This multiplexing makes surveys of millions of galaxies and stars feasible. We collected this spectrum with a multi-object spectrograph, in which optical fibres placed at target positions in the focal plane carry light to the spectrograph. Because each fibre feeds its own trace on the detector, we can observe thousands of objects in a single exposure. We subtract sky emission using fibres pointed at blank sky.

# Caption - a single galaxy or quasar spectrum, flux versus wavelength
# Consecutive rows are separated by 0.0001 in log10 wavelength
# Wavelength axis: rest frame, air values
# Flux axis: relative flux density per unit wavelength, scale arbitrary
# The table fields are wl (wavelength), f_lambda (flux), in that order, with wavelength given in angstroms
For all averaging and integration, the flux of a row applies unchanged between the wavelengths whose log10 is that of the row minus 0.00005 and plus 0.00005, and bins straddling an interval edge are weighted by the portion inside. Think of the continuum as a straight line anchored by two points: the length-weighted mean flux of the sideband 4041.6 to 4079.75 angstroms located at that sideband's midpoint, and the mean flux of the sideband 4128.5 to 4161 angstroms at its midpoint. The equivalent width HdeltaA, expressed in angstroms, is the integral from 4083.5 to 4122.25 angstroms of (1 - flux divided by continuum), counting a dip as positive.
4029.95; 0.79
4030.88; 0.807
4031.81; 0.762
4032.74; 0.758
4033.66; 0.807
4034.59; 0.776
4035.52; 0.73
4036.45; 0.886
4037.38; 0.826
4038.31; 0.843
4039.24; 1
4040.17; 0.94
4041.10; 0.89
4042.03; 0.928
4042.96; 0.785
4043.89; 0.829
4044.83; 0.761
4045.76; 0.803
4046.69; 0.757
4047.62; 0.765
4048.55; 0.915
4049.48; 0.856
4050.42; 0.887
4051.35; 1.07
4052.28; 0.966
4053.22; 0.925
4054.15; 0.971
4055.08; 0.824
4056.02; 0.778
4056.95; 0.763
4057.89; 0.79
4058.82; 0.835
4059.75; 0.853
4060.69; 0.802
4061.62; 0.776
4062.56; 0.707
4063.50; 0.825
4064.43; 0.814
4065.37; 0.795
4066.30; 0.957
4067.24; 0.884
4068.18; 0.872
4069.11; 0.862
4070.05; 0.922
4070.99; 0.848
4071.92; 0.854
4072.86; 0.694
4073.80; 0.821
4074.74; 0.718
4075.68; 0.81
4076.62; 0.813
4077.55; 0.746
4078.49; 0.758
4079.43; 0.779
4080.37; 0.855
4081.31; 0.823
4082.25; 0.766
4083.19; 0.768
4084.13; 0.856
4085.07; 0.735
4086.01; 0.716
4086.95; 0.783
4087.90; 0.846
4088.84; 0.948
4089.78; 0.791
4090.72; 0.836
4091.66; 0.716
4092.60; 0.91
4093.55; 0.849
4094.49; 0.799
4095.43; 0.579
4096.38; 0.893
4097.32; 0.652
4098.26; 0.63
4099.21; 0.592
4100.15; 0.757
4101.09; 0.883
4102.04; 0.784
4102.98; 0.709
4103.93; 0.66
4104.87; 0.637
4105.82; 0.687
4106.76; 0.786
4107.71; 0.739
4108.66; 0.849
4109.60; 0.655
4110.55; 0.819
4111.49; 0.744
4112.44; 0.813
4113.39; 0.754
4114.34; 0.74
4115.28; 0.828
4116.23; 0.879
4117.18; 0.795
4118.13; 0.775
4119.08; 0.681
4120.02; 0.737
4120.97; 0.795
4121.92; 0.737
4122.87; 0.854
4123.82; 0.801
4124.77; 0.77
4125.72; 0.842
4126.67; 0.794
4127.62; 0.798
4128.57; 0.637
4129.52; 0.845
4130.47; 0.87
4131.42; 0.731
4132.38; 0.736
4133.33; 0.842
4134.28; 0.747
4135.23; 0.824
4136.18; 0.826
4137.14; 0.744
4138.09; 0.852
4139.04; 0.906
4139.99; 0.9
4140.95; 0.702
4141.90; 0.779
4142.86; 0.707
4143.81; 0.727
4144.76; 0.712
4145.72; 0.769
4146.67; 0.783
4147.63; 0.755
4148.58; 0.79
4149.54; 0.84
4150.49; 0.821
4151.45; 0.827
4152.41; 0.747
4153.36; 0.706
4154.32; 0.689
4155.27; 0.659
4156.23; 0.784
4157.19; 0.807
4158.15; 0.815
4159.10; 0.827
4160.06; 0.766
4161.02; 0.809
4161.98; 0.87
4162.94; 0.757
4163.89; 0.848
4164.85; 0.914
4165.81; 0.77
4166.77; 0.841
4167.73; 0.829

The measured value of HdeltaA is 2.0 angstroms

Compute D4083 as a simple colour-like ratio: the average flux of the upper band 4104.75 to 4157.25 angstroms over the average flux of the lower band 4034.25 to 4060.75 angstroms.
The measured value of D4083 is 0.91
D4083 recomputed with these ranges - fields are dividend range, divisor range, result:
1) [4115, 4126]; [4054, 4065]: 0.98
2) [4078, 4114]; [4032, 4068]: 0.91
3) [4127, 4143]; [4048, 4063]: 0.92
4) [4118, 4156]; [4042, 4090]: 0.94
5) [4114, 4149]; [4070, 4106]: 1.01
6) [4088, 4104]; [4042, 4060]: 0.90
